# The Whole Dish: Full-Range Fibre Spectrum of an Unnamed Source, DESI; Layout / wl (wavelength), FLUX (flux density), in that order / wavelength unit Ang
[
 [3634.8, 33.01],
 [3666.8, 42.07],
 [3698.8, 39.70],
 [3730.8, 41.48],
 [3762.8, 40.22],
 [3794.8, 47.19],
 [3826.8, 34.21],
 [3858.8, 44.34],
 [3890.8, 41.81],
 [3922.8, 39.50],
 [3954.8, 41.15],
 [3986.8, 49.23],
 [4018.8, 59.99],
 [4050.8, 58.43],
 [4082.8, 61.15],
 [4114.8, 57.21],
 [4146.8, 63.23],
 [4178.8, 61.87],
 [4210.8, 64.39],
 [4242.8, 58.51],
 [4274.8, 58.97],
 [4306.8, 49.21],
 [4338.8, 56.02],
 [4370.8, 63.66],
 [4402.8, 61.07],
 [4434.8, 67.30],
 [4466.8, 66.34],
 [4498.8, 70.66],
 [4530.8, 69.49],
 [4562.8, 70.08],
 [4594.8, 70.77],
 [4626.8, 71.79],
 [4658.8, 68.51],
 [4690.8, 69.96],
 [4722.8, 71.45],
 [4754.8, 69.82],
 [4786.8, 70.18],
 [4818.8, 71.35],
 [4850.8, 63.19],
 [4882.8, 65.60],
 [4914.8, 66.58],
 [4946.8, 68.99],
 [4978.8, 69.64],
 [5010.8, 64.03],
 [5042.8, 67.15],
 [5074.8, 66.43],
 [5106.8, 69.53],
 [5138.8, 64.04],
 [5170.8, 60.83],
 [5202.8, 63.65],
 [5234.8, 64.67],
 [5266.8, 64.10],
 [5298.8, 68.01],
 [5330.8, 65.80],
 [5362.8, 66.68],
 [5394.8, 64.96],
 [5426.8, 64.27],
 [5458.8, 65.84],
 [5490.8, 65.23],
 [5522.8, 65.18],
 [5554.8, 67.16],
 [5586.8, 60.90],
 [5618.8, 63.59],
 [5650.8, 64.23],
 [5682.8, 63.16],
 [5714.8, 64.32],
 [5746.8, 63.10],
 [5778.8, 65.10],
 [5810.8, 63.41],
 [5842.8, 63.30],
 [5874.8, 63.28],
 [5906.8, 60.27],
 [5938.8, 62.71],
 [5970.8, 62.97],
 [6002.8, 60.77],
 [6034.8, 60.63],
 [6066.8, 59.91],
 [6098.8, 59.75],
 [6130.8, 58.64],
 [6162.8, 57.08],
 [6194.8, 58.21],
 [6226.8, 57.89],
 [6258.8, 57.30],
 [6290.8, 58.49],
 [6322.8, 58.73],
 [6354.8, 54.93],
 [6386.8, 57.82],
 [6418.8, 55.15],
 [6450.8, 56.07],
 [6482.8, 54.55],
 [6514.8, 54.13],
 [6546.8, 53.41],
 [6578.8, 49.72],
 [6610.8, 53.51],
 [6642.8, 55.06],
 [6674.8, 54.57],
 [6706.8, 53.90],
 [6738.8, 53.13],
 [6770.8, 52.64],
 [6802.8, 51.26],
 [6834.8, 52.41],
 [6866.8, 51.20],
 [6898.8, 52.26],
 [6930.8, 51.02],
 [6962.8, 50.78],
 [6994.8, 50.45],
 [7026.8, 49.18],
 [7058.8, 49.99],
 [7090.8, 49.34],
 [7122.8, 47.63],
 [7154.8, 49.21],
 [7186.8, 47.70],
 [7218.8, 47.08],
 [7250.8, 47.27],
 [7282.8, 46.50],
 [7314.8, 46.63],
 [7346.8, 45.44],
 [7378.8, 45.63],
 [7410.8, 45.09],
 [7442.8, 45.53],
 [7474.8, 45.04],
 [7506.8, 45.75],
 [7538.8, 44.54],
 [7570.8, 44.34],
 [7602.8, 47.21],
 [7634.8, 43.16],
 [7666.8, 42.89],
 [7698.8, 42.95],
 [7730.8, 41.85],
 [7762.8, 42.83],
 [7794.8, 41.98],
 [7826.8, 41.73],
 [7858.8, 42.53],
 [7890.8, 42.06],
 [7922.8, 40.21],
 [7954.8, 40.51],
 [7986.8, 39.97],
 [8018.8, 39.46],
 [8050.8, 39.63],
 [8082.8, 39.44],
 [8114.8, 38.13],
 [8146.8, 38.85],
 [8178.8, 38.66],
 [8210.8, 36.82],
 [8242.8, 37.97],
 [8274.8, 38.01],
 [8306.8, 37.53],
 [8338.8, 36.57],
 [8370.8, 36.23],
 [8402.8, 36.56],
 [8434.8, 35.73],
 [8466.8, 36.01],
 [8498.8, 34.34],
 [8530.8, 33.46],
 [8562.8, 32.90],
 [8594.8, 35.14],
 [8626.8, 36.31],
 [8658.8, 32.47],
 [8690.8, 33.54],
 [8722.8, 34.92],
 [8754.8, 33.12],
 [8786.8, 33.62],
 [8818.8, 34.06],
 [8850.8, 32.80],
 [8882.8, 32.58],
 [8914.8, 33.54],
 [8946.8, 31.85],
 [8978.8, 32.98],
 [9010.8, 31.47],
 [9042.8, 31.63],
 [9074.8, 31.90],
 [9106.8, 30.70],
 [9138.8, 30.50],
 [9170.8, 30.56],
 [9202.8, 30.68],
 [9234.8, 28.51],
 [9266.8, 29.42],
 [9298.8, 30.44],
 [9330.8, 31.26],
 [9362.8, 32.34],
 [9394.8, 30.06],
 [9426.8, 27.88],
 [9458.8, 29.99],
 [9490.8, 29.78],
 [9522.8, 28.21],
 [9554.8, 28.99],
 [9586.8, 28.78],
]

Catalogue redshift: 0.000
